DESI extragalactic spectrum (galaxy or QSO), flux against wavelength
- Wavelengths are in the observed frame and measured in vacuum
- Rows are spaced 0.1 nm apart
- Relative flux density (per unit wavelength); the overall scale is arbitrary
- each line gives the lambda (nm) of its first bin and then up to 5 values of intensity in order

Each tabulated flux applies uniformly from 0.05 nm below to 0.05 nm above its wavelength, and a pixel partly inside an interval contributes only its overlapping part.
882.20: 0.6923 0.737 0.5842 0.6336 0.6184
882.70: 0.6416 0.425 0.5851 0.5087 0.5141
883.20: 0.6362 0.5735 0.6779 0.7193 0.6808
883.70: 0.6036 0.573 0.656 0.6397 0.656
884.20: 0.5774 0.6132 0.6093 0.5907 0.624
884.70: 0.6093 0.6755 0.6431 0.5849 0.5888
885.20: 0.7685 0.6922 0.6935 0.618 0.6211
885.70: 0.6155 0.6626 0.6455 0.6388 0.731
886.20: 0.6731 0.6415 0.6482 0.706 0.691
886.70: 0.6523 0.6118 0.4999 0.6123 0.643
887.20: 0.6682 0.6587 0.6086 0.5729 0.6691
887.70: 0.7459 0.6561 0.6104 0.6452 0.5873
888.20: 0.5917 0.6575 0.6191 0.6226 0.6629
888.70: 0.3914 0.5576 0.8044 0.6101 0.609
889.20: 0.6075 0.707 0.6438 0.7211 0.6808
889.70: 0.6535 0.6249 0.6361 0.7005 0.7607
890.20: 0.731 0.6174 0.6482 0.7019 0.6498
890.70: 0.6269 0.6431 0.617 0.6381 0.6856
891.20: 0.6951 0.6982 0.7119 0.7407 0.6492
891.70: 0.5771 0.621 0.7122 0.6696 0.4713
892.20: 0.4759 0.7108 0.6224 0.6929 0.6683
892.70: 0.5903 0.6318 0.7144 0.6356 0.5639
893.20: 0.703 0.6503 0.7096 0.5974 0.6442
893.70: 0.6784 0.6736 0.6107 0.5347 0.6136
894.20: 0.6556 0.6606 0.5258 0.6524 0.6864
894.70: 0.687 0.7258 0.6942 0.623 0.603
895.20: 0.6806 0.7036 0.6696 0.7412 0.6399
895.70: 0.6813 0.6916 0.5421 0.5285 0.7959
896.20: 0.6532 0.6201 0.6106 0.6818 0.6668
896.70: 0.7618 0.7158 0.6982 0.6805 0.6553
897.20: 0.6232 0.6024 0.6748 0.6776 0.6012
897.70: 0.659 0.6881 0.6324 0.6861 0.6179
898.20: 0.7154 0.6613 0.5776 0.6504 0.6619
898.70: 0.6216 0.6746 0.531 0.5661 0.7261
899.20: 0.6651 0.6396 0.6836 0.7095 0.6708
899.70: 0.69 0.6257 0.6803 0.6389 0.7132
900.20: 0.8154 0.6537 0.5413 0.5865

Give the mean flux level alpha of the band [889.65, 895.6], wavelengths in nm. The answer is 0.653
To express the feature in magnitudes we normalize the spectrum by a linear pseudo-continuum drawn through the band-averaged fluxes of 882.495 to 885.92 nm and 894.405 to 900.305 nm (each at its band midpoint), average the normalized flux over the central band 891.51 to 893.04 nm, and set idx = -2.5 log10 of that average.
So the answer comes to 0.024 mag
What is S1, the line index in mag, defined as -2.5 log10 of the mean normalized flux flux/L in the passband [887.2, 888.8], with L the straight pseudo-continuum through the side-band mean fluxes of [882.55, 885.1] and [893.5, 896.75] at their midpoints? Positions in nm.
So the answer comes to 0.010 mag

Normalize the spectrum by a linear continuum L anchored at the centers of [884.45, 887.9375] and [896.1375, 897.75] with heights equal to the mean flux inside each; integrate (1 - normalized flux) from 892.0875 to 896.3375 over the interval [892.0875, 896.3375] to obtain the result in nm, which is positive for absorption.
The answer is 0.09 nm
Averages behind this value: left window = 0.645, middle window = 0.645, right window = 0.662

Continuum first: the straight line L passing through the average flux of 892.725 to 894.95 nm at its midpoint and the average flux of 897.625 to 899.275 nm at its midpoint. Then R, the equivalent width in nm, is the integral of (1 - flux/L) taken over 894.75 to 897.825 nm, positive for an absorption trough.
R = -0.086 nm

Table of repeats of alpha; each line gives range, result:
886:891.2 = 0.647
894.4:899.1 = 0.656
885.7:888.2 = 0.643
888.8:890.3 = 0.672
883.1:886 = 0.635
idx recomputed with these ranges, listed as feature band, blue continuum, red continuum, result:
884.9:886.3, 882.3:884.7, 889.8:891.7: -0.048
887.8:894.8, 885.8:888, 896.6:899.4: 0.010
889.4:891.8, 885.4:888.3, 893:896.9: -0.034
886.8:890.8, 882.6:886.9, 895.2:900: -0.004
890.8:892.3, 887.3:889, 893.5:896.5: -0.009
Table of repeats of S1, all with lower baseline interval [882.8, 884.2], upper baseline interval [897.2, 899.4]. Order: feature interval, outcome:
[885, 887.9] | -0.06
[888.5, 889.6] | -0.02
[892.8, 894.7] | -0.01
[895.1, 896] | -0.03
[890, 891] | -0.07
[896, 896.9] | -0.07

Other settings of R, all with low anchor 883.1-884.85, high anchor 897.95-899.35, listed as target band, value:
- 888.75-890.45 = -0.087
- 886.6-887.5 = 0.014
